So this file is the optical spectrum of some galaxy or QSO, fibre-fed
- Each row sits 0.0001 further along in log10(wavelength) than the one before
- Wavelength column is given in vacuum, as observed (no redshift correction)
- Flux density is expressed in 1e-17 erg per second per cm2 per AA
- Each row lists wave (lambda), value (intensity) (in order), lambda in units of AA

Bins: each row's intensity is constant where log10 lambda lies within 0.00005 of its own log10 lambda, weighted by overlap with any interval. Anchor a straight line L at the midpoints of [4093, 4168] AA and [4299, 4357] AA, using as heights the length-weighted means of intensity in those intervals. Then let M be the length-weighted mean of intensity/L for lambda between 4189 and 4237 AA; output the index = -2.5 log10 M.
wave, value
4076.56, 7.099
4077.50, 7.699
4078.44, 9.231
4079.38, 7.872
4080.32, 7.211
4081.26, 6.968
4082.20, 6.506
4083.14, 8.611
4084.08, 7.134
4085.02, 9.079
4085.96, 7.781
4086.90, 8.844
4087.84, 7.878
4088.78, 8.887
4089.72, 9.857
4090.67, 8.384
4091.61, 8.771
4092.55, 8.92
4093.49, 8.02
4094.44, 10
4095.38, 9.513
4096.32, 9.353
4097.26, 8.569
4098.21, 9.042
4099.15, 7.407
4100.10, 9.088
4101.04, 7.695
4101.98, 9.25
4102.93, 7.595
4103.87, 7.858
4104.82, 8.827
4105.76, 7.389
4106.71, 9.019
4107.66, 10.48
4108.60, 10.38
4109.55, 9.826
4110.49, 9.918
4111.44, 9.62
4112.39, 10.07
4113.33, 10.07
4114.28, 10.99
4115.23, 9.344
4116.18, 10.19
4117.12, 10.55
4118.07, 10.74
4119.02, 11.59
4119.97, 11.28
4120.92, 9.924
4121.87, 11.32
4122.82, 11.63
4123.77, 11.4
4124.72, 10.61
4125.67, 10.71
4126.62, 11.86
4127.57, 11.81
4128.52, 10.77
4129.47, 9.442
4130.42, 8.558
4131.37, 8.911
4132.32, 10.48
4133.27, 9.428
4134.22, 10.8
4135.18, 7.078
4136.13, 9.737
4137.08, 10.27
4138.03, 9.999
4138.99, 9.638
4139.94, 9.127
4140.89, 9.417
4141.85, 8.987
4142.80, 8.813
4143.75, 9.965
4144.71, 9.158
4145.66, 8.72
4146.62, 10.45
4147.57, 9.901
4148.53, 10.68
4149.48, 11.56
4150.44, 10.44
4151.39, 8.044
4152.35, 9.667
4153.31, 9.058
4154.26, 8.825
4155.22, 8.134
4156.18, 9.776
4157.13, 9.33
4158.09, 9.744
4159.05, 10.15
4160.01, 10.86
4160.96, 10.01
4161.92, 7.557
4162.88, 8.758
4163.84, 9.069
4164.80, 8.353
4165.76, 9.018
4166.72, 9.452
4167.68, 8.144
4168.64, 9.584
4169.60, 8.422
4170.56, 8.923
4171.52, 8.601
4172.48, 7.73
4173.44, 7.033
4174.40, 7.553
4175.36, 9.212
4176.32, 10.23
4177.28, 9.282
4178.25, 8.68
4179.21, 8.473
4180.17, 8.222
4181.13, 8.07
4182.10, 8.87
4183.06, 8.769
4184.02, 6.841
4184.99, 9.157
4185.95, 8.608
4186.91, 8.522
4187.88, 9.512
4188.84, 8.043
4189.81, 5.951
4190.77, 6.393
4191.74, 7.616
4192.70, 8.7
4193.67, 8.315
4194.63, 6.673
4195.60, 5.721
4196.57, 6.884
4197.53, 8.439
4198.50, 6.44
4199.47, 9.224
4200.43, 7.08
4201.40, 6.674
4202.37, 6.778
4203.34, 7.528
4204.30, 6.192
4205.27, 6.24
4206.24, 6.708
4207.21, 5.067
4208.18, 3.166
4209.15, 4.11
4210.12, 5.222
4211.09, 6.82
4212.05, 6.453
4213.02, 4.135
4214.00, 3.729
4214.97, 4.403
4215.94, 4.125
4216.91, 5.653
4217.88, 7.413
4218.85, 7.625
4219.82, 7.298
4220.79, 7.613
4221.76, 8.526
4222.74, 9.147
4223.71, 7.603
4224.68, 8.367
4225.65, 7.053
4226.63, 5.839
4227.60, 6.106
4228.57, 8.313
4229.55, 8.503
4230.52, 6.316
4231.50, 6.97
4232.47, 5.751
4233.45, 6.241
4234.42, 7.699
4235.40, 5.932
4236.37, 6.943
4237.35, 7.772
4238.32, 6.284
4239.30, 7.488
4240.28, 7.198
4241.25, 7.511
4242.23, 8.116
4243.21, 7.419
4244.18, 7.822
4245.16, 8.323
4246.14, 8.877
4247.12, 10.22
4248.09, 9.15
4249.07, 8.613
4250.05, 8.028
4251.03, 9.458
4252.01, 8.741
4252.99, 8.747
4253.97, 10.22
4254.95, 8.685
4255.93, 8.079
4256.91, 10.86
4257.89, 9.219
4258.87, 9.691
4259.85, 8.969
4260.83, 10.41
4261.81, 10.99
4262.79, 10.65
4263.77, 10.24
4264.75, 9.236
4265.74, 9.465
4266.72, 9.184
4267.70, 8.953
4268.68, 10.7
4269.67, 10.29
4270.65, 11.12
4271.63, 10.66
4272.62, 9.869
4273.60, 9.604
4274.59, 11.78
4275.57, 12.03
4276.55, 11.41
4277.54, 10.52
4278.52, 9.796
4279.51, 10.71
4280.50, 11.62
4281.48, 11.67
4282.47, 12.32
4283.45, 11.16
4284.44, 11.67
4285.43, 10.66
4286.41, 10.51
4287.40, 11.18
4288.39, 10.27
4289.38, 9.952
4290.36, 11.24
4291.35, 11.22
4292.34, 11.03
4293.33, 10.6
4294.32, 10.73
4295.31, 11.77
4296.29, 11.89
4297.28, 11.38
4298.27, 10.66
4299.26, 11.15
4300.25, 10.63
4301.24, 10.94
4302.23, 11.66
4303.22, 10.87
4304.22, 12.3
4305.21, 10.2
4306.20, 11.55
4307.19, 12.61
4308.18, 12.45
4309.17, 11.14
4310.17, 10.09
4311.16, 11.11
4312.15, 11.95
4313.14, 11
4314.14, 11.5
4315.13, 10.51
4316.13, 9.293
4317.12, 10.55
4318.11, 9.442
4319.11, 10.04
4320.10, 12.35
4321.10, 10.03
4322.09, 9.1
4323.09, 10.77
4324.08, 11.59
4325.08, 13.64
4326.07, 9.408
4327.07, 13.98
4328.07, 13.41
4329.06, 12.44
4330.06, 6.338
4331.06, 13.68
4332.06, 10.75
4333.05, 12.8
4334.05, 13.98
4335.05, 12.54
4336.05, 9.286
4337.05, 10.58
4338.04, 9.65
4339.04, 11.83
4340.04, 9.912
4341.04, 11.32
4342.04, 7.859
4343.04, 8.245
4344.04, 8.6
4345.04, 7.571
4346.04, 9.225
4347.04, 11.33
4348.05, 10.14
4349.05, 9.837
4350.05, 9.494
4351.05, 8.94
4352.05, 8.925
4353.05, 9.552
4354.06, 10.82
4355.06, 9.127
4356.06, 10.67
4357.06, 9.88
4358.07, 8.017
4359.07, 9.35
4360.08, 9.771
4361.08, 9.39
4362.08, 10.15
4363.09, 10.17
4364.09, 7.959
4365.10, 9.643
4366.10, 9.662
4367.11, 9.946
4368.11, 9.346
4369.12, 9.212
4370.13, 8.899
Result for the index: 0.45 mag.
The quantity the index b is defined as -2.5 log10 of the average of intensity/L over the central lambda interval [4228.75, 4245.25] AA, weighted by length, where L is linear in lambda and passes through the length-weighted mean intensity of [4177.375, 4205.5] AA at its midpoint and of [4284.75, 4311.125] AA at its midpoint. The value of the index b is 0.26 mag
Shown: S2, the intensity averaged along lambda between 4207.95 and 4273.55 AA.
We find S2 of 7.95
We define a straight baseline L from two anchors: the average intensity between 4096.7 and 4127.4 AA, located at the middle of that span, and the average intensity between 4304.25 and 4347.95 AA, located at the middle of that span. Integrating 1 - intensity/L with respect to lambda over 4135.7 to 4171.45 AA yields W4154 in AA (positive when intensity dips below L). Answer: 2.3 AA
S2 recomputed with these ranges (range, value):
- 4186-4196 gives 7.61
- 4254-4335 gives 10.9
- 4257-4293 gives 10.6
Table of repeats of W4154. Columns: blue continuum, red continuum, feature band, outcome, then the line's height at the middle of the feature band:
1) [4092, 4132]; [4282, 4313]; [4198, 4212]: 5.7 AA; 10.5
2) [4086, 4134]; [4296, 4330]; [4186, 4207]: 6.1 AA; 10.3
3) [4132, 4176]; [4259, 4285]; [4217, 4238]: 5.9 AA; 10.1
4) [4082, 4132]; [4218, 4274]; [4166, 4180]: 0.5 AA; 9.01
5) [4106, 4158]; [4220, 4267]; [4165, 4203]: 4.5 AA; 9.18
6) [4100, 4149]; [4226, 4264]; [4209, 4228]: 4.8 AA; 8.6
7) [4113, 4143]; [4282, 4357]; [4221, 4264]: 9.4 AA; 10.5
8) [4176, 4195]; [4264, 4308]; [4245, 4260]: 1.3 AA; 10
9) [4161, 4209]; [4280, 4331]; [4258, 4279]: -0.3 AA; 10.1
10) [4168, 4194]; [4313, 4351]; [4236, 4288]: -0.4 AA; 9.56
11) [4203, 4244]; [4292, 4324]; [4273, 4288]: -2.4 AA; 9.56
